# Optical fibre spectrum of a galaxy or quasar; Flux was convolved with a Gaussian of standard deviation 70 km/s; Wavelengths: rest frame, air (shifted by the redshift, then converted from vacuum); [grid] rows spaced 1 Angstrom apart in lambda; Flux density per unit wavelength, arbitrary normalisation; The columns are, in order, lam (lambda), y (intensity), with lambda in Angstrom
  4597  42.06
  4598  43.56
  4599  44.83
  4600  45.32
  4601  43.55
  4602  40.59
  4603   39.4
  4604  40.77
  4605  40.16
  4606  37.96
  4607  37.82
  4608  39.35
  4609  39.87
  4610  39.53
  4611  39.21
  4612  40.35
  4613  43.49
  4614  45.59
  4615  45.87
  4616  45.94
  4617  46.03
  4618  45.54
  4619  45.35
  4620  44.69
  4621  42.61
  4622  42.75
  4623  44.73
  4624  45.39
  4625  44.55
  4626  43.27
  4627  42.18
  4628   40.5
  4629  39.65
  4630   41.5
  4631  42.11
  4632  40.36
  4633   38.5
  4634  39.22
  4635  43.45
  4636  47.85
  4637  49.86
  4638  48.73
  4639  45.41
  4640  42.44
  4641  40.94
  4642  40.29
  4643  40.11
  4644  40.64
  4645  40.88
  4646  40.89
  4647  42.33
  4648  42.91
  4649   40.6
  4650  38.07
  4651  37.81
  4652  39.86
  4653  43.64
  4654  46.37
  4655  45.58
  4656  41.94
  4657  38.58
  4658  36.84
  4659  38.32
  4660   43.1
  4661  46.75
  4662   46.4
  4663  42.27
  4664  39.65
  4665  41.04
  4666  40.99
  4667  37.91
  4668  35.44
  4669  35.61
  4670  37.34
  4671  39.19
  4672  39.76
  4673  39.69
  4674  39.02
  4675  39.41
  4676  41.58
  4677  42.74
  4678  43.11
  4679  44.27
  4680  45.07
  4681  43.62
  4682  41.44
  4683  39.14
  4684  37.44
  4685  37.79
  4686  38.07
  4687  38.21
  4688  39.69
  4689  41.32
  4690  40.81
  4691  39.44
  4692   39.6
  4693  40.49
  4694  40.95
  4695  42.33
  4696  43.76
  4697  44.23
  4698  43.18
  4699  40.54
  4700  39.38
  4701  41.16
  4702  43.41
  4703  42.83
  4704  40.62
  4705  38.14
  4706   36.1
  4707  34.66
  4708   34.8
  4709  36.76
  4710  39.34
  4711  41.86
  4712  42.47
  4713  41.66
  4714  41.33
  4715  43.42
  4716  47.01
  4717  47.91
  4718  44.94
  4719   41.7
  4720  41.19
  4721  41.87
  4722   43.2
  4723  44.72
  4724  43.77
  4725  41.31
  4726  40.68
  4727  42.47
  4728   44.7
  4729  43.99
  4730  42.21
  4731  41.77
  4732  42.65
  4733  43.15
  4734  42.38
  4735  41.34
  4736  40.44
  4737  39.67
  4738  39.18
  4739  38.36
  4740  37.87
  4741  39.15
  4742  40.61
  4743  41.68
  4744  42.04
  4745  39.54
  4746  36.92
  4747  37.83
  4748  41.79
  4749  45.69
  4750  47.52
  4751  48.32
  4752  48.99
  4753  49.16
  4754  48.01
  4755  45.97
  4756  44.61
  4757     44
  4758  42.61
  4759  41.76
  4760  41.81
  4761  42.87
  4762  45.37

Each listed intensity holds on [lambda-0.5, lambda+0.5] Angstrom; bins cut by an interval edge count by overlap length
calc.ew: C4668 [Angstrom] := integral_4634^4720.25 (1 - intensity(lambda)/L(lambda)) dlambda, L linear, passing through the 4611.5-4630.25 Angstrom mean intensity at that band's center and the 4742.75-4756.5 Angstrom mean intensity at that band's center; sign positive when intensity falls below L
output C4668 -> 5.3 Angstrom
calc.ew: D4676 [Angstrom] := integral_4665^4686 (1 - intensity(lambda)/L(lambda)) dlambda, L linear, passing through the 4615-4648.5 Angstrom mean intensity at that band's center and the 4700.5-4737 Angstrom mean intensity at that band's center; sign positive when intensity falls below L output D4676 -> 1.2 Angstrom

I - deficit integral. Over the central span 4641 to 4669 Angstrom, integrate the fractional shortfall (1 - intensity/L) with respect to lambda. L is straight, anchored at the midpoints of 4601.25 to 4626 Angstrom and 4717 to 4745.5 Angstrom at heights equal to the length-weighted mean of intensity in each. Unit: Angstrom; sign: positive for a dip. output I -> 0.8 Angstrom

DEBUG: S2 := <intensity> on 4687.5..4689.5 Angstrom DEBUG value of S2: 40.5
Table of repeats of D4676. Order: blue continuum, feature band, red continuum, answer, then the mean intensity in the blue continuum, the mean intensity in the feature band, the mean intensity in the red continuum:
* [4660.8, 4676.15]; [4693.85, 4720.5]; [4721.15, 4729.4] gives 0.47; 40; 41.3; 43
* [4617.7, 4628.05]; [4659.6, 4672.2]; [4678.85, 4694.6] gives 0.34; 43.9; 40.4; 40.4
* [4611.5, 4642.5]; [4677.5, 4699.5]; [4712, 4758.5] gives 1.02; 43.5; 41.1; 42.8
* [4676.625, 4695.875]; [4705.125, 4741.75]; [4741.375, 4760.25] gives 0.95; 40.9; 41.4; 43.6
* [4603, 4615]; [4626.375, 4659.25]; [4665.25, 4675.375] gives -1.99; 40.6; 41.8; 38.5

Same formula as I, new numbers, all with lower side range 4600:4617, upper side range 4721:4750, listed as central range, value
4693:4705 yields -0.1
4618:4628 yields -0.6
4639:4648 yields 0.0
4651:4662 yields -0.2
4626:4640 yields -0.5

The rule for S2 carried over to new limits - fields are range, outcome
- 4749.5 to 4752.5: 48.3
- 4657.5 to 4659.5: 37.6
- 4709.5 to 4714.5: 41.3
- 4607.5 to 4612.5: 39.7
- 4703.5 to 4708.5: 36.9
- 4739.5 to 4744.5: 40.3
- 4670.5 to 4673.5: 39.5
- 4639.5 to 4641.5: 41.7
